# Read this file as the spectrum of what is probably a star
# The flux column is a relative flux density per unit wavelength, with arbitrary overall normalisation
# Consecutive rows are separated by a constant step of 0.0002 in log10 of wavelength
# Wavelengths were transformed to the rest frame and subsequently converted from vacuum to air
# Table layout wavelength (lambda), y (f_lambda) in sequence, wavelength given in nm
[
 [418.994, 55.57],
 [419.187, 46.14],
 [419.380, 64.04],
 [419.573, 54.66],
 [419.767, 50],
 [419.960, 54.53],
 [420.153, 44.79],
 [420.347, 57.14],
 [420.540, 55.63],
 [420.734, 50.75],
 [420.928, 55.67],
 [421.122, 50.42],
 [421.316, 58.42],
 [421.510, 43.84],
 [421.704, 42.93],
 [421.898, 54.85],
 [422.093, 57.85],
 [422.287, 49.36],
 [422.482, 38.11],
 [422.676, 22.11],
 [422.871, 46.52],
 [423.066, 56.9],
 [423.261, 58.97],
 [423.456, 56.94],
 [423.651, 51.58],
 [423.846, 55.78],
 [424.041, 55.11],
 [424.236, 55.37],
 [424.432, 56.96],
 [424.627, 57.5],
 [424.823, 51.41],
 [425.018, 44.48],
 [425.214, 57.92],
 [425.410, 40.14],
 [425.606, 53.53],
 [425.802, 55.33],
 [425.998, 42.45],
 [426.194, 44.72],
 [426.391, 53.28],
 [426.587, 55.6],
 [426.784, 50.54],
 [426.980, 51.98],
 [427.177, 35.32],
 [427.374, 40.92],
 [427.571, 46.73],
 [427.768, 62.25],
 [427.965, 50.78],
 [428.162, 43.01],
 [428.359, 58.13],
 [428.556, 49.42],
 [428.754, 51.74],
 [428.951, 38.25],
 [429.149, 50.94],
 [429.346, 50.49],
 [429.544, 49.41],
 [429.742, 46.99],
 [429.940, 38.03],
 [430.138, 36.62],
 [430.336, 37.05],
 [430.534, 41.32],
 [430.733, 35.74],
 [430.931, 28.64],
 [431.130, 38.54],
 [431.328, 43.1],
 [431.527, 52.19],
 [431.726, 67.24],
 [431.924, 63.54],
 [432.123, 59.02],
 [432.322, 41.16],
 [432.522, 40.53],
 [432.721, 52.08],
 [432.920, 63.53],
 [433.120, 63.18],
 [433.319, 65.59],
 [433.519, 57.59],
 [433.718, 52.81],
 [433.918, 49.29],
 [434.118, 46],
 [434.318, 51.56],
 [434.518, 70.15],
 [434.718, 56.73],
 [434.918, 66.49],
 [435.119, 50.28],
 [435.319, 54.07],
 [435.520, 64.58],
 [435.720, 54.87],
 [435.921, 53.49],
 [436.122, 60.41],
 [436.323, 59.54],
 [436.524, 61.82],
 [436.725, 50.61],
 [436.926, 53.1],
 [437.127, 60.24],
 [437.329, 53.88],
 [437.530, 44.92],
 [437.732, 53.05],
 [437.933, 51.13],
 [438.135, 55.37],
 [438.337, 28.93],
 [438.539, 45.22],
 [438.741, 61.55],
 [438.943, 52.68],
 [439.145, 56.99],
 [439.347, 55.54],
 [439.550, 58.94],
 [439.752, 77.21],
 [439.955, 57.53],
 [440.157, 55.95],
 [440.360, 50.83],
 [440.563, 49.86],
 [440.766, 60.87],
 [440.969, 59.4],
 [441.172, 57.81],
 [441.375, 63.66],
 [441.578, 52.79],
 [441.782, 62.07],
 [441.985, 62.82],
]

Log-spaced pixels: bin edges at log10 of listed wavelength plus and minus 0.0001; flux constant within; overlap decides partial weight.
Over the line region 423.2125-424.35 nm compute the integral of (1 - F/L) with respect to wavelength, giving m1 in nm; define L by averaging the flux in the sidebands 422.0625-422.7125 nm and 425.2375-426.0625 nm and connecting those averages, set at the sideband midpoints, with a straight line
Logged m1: -0.265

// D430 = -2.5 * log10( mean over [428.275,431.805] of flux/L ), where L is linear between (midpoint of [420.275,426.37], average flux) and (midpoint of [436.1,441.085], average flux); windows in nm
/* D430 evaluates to 0.17 mag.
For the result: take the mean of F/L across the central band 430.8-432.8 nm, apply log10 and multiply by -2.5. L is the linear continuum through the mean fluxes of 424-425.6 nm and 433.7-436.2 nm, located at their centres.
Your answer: 0.14 mag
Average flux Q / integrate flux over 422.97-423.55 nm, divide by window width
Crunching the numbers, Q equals 57.6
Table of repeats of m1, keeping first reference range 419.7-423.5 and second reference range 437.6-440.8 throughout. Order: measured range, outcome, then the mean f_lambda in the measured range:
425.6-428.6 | 0.11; 49.5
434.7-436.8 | -0.16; 57.6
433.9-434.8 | -0.03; 55.2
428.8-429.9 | 0.11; 47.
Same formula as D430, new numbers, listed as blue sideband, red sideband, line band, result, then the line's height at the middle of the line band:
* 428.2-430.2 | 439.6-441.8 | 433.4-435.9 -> -0.071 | 52.6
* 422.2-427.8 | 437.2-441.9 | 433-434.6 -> -0.078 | 53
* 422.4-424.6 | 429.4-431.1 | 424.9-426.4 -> -0.037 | 47.1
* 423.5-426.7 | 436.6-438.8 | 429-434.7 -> 0.033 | 51.3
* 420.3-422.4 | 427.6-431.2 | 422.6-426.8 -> -0.044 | 49.2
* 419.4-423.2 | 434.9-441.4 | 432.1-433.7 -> -0.023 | 53.8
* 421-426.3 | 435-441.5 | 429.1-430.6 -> 0.200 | 52.5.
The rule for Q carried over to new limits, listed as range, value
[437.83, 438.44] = 45.2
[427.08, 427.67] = 41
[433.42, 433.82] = 55.2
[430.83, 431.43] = 36.8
